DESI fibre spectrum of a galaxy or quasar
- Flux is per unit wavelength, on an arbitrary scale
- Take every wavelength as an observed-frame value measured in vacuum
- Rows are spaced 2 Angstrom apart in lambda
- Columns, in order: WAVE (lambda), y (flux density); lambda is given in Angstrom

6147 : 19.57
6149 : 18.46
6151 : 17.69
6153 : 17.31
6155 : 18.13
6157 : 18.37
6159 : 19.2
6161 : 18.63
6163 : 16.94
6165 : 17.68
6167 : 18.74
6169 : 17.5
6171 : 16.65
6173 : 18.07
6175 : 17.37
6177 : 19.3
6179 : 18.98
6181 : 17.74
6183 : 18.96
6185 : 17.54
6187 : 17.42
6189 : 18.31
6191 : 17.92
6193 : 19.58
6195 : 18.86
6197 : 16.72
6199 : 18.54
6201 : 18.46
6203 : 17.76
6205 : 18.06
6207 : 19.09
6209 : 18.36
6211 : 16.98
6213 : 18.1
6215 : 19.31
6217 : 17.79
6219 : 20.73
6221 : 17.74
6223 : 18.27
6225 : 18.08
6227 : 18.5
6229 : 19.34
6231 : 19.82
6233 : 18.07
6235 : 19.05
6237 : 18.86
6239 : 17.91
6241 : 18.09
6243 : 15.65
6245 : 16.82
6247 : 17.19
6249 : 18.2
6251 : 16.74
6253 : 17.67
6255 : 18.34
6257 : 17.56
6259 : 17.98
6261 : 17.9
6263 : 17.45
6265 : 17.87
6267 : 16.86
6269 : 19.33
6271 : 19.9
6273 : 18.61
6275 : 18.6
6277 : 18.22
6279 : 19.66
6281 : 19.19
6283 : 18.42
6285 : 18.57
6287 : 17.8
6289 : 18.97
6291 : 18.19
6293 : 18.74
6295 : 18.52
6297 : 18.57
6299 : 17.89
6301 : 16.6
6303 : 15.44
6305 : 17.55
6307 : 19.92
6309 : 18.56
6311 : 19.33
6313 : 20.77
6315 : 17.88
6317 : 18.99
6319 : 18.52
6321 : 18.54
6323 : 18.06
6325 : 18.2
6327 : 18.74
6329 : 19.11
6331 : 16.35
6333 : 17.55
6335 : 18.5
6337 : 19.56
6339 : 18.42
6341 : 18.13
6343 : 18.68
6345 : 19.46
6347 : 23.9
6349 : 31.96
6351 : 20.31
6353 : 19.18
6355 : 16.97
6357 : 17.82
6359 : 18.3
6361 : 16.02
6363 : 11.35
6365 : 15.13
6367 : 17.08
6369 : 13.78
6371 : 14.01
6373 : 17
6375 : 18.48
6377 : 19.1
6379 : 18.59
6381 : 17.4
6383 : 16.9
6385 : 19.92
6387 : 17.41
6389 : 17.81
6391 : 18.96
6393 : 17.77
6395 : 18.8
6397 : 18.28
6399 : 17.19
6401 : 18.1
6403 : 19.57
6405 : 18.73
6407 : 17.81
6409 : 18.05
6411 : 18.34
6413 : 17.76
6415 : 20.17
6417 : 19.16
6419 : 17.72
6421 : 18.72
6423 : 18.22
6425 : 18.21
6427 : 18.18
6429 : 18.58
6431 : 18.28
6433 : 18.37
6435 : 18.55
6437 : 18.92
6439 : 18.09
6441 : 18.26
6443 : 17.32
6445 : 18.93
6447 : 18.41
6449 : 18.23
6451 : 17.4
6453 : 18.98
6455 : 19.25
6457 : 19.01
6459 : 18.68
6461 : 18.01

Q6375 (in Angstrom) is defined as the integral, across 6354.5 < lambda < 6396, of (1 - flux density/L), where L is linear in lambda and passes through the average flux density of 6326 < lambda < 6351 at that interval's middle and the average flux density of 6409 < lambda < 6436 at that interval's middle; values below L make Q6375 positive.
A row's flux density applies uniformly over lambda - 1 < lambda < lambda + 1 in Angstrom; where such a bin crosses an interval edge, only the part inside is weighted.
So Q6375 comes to 4.8 Angstrom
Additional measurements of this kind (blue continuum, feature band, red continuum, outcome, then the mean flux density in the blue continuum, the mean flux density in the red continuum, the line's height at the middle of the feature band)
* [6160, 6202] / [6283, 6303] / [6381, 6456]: 0.1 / 18.1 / 18.3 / 18.2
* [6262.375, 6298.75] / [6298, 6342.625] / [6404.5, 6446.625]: 0.4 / 18.5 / 18.4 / 18.5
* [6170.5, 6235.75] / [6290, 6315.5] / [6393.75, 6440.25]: 0.1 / 18.4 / 18.4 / 18.4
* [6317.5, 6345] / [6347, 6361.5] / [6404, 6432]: -1.6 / 18.4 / 18.4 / 18.4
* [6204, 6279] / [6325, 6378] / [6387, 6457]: 0.1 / 18.2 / 18.4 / 18.3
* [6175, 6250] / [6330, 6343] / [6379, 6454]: 0.1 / 18.3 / 18.3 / 18.3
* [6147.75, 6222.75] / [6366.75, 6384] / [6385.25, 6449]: 1.3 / 18.2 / 18.4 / 18.3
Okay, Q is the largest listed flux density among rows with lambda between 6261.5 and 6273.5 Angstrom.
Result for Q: 19.9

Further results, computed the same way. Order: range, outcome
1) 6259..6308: 19.92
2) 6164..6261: 20.73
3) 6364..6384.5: 19.1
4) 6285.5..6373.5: 31.96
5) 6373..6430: 20.17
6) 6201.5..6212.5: 19.09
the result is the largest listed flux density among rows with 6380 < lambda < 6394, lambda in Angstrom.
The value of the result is 19.92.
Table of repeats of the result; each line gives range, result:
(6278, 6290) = 19.66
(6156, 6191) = 19.3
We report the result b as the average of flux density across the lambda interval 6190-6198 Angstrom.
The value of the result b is 18.3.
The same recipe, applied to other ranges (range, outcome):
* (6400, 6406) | 18.8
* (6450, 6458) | 18.7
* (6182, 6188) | 18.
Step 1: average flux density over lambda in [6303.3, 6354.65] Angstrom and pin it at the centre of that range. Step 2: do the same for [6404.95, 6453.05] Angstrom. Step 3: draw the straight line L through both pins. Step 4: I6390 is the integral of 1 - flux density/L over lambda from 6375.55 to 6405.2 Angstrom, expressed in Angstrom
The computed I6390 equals 0.7 Angstrom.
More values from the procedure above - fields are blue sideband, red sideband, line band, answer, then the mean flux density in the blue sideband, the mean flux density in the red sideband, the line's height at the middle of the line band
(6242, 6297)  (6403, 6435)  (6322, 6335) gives 0.2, 18.1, 18.5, 18.3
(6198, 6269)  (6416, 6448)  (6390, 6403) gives 0.0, 18.1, 18.4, 18.3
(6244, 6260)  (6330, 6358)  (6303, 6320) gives 0.2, 17.6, 19.8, 19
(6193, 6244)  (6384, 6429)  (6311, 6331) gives -0.3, 18.4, 18.4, 18.4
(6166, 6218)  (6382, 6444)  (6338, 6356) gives -2.5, 18.2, 18.3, 18.3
